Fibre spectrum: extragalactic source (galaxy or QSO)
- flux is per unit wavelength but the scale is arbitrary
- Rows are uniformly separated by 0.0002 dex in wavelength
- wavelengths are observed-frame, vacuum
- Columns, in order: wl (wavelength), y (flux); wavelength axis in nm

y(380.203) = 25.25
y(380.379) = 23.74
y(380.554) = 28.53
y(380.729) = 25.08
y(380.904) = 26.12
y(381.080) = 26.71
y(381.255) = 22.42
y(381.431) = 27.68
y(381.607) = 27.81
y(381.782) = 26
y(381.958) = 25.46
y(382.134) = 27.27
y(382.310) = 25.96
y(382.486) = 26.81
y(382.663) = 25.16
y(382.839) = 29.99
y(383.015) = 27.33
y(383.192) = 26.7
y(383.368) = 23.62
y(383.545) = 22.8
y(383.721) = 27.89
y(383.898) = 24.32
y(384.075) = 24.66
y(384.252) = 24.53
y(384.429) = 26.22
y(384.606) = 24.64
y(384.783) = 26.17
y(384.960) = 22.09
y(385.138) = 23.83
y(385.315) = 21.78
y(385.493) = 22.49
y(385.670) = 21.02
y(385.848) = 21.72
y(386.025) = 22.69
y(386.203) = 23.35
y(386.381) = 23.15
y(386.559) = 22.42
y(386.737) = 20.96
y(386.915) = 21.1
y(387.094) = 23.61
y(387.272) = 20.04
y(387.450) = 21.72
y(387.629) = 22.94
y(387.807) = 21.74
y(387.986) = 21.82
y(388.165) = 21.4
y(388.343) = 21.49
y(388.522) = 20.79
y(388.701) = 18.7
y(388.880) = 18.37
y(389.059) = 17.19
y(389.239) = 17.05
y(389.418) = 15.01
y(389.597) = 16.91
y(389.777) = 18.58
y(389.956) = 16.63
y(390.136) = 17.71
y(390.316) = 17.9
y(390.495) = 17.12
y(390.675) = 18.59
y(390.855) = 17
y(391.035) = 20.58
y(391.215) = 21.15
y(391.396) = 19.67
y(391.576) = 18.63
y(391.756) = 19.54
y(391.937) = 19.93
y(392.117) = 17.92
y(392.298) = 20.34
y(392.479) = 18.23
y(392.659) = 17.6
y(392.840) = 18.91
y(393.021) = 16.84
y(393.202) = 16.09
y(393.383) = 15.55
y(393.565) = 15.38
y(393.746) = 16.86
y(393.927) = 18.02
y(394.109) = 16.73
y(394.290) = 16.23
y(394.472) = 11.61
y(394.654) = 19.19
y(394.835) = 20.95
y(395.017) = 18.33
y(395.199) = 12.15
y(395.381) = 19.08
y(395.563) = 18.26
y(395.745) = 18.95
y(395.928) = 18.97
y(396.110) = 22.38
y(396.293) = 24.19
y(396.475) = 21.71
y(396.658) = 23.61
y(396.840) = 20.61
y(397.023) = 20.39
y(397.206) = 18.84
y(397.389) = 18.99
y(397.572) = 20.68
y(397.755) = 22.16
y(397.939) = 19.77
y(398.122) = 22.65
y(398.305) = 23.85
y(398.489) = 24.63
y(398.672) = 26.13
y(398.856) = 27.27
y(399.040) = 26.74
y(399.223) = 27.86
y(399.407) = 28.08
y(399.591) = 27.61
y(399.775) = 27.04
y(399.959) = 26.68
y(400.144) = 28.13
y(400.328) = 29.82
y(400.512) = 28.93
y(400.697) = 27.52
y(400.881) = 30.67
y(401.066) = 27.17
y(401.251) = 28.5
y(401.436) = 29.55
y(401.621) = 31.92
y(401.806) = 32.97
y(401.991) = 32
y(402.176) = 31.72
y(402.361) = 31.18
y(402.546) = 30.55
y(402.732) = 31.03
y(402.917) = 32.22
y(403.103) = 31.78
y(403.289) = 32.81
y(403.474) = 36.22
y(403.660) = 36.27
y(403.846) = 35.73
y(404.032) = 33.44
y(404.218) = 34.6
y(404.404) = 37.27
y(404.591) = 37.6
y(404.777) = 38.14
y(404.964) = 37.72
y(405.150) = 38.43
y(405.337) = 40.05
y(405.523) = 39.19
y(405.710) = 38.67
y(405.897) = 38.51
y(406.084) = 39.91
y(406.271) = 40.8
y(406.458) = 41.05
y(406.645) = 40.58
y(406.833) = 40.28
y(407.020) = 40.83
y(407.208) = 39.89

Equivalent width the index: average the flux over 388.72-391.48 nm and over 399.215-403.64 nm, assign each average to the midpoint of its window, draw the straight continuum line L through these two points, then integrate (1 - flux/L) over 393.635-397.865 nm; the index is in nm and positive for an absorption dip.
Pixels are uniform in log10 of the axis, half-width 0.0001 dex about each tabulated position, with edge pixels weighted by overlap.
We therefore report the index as 0.89 nm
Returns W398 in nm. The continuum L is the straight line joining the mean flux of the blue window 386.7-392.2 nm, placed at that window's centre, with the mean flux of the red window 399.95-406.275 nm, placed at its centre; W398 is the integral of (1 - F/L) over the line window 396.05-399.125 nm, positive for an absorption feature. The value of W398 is 0.58 nm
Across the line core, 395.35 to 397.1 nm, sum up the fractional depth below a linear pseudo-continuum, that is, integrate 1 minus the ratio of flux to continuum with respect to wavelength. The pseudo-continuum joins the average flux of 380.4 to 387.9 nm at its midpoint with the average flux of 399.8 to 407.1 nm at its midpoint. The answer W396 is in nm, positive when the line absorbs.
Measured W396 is 0.56 nm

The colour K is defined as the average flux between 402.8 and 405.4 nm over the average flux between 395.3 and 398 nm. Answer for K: 1.74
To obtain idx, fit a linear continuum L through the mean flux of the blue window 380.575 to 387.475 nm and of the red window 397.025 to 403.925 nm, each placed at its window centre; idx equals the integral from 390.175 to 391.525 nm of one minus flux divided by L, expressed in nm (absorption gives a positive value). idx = 0.37 nm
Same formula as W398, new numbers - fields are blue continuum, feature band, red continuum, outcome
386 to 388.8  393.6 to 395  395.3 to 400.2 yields 0.34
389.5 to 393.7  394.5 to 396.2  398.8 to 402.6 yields 0.32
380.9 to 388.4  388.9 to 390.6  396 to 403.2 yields 0.53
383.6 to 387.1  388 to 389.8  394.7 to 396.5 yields 0.27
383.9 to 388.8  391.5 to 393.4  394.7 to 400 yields 0.35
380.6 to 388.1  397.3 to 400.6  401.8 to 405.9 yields 0.72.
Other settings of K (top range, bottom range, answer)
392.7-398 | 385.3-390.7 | 0.92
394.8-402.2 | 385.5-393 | 1.24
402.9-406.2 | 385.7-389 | 1.71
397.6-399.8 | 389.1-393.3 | 1.38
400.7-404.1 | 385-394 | 1.63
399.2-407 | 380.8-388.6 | 1.40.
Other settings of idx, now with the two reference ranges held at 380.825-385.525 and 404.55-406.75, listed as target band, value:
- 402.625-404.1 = 0.164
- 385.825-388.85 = 0.682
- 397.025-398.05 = 0.422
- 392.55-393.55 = 0.464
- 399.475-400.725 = 0.274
